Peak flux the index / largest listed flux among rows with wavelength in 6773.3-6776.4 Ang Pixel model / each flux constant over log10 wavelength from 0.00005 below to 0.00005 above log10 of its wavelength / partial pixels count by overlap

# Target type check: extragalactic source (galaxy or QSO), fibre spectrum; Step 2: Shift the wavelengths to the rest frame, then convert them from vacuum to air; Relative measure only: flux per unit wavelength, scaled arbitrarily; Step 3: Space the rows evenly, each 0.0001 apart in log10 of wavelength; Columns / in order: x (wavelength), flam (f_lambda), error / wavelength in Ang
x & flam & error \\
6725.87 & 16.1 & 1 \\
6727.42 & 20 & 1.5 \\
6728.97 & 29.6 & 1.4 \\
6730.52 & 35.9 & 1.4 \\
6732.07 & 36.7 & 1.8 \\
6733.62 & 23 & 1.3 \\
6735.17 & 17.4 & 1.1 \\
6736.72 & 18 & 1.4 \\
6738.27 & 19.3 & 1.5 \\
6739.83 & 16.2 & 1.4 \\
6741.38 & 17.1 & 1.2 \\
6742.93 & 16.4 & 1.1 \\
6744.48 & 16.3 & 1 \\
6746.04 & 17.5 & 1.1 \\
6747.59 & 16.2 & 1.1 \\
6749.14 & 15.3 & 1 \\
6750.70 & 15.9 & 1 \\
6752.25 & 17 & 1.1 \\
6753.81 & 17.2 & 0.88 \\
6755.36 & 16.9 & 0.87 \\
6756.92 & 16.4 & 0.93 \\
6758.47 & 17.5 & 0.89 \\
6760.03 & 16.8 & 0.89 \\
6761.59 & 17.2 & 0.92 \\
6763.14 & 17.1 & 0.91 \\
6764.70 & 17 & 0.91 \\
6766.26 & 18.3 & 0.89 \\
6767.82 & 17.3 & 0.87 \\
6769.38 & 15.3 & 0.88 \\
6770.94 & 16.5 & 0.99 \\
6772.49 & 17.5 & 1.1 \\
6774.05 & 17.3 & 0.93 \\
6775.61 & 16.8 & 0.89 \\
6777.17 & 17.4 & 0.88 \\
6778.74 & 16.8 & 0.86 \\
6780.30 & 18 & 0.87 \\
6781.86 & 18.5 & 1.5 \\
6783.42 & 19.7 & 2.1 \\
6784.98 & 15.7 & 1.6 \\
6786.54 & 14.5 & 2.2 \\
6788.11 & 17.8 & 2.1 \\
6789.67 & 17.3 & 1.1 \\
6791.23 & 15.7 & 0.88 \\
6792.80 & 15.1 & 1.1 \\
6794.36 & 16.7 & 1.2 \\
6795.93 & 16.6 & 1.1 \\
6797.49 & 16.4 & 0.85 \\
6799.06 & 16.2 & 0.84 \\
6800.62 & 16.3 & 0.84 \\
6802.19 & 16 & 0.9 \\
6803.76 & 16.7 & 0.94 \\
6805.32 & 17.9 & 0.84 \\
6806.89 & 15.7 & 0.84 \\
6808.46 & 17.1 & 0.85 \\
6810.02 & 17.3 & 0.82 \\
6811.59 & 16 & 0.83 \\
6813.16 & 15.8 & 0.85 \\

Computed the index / 17.3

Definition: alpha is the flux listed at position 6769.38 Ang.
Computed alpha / 15.3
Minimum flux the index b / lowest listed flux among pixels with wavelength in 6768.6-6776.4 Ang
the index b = 15.3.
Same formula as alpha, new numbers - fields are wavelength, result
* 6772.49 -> 17.5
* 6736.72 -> 18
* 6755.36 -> 16.9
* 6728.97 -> 29.6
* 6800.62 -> 16.3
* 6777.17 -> 17.4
